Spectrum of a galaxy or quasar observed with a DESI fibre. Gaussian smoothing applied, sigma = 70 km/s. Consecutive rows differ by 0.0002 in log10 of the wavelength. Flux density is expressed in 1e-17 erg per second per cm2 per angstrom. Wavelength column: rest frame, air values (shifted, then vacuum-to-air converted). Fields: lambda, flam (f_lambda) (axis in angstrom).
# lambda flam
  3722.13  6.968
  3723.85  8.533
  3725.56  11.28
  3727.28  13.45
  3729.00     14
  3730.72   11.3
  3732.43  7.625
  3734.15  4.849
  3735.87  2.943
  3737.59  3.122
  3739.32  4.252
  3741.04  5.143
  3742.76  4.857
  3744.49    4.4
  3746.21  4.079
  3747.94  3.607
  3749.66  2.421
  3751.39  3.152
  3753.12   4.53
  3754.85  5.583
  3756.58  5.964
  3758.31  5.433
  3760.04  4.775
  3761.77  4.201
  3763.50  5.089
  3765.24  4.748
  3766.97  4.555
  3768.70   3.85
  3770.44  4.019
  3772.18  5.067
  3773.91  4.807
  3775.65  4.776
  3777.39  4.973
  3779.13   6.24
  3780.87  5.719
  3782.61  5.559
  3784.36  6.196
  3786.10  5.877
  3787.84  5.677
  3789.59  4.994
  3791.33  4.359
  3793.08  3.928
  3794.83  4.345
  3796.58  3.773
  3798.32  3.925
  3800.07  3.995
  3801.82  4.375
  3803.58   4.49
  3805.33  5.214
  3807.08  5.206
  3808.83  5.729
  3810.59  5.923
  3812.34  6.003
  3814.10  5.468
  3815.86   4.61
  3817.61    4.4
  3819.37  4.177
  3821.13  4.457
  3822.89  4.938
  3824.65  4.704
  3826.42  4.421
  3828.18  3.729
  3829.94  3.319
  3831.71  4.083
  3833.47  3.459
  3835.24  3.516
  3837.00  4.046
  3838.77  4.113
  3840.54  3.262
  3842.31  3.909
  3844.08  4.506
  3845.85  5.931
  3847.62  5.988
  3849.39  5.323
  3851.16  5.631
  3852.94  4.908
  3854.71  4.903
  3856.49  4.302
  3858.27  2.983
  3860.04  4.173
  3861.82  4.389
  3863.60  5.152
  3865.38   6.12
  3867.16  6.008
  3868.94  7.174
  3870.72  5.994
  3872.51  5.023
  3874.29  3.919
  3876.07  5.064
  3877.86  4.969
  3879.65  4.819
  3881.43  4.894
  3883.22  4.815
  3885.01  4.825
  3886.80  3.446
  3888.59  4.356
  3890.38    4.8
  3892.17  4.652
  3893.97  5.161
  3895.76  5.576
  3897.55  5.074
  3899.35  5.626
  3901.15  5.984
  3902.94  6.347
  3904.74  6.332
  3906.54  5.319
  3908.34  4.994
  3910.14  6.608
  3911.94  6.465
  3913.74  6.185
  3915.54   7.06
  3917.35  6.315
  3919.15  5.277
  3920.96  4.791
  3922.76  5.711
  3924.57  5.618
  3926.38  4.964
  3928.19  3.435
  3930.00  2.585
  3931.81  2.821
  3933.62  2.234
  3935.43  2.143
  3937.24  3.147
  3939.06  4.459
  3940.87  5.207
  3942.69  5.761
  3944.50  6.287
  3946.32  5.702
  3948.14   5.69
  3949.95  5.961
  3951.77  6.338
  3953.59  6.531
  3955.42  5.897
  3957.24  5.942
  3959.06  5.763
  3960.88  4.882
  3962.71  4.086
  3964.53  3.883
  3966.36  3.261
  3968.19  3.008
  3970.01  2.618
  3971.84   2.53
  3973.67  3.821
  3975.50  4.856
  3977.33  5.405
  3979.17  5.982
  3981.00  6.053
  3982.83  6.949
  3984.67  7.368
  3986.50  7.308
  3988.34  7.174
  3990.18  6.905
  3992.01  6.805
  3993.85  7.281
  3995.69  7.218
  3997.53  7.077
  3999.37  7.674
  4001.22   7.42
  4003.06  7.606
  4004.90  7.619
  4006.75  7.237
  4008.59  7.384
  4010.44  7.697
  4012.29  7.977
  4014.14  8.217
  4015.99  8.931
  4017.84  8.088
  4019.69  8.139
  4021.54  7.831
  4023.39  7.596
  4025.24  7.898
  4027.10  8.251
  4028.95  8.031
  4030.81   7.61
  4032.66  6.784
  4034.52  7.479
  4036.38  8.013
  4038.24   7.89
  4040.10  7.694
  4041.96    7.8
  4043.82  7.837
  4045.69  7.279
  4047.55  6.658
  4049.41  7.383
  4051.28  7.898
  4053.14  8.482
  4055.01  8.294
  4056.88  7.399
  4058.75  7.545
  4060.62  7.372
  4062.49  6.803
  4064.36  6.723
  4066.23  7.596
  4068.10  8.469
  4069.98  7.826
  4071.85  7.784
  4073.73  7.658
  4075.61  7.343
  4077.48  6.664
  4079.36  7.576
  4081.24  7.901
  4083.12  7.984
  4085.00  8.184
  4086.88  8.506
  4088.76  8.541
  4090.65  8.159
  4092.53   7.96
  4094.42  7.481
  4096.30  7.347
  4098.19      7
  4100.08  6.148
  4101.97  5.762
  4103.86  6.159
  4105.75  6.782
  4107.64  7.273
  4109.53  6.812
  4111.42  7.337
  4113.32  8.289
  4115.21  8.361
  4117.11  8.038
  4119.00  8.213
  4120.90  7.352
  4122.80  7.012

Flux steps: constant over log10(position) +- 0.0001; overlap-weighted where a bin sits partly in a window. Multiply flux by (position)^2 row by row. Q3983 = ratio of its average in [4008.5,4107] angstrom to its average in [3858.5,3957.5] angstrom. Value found 1.6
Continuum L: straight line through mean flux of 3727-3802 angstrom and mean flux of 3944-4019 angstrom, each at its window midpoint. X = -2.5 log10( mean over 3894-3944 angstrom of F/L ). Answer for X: 0.17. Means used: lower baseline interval 5.18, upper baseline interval 6.22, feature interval 5.05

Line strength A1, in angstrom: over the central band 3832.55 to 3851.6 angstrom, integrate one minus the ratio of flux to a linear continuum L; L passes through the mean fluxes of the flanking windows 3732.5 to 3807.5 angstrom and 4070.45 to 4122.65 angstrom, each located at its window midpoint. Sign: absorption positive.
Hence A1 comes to 2.89 angstrom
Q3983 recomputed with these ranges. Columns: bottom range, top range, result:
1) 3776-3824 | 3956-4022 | 1.40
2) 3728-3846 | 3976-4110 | 1.75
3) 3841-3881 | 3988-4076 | 1.65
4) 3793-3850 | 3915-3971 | 1.11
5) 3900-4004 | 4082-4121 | 1.48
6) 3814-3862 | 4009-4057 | 1.96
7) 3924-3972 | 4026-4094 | 1.81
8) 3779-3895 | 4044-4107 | 1.76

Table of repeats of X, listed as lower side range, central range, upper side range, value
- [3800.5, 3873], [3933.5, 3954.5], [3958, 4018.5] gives 0.153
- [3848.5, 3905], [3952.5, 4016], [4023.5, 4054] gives 0.118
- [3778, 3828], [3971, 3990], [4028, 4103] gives 0.161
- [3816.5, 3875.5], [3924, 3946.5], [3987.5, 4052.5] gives 0.442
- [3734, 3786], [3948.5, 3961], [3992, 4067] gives 0.143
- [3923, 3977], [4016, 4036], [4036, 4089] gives -0.180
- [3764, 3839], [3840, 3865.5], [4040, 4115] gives 0.103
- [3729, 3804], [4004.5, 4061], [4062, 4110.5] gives -0.113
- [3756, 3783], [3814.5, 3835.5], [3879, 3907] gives 0.198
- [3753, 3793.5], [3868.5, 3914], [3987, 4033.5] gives 0.196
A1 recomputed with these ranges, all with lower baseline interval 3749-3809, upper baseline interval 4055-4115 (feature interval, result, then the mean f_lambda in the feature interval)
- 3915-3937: 6.3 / 4.33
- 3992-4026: -4.5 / 7.69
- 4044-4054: -0.6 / 7.56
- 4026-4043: -1.7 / 7.73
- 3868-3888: 2.3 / 4.99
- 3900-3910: 0.1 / 5.85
